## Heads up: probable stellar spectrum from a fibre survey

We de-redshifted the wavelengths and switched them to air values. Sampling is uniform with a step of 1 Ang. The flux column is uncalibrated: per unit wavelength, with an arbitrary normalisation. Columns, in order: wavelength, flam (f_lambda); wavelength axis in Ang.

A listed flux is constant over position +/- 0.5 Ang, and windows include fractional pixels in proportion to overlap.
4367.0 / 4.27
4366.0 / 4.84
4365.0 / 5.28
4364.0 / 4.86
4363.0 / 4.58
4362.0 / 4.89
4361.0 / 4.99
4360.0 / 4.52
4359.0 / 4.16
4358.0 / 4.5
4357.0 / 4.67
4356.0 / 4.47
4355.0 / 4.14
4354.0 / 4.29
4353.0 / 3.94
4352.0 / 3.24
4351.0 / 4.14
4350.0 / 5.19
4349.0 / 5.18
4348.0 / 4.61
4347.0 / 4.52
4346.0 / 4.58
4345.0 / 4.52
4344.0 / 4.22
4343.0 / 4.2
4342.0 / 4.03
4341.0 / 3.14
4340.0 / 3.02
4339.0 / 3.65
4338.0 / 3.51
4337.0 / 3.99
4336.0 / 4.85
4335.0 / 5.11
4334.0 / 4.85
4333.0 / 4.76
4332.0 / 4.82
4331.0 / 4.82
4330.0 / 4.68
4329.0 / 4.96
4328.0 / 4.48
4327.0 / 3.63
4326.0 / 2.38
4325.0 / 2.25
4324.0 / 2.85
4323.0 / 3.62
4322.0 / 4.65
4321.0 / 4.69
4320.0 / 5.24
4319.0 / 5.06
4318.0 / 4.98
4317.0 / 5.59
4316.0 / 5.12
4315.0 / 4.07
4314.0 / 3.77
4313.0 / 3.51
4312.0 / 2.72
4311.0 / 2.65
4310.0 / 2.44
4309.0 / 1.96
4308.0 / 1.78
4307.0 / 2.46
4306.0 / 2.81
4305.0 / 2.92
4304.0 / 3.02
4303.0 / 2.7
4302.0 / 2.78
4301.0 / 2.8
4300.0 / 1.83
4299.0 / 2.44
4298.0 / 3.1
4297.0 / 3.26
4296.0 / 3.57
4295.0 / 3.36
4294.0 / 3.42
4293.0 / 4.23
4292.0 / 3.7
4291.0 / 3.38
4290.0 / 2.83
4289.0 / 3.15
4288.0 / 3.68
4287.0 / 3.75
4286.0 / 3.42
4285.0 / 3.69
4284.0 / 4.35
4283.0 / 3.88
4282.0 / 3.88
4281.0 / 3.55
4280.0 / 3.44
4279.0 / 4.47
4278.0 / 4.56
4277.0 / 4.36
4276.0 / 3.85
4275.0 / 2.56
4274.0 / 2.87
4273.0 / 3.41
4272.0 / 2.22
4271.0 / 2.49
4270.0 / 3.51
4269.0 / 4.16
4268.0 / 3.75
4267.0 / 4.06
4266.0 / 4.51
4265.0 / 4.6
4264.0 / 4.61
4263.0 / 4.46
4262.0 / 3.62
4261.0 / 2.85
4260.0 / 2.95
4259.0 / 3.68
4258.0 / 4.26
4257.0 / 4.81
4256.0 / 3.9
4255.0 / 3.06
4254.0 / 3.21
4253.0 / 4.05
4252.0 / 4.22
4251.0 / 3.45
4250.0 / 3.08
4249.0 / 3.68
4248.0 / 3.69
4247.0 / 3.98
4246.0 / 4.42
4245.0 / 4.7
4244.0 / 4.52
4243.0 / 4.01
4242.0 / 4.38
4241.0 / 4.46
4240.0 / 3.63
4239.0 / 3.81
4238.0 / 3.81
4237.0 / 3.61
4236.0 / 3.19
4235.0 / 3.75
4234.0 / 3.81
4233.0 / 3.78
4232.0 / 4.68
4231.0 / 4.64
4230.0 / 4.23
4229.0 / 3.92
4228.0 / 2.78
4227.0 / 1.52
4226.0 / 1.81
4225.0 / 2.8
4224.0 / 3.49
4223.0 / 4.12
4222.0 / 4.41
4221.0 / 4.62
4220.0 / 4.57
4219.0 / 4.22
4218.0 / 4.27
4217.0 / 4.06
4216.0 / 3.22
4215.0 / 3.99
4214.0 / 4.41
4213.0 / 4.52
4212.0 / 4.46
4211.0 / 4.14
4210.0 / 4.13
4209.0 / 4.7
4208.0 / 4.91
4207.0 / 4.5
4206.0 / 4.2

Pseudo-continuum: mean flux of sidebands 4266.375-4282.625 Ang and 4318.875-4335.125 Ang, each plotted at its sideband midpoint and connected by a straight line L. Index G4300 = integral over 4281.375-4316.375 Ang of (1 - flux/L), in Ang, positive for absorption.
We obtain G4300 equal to 6.1 Ang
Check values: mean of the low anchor 3.58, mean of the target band 3.21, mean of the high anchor 4.25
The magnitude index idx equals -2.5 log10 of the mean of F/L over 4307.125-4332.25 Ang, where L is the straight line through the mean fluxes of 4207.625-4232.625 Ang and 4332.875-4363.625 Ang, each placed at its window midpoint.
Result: 0.11 mag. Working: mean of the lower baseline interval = 3.94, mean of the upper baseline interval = 4.33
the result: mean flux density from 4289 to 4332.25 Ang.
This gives 3.51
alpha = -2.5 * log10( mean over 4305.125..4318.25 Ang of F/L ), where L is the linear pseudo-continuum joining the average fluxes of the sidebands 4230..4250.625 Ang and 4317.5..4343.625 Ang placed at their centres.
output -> 0.23 mag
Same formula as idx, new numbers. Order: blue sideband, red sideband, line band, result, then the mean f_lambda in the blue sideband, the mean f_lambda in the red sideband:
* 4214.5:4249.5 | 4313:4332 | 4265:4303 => 0.18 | 3.85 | 4.26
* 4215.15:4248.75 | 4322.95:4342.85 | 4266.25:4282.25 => 0.09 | 3.85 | 3.98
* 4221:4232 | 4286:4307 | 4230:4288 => -0.15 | 3.49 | 3.13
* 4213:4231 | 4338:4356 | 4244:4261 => 0.00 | 3.72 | 4.14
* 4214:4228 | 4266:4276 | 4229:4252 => -0.14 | 3.62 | 3.32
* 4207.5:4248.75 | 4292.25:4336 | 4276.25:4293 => -0.01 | 3.95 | 3.65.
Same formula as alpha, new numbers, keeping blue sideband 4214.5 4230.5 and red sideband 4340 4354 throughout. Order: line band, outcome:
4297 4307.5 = 0.424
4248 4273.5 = 0.031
